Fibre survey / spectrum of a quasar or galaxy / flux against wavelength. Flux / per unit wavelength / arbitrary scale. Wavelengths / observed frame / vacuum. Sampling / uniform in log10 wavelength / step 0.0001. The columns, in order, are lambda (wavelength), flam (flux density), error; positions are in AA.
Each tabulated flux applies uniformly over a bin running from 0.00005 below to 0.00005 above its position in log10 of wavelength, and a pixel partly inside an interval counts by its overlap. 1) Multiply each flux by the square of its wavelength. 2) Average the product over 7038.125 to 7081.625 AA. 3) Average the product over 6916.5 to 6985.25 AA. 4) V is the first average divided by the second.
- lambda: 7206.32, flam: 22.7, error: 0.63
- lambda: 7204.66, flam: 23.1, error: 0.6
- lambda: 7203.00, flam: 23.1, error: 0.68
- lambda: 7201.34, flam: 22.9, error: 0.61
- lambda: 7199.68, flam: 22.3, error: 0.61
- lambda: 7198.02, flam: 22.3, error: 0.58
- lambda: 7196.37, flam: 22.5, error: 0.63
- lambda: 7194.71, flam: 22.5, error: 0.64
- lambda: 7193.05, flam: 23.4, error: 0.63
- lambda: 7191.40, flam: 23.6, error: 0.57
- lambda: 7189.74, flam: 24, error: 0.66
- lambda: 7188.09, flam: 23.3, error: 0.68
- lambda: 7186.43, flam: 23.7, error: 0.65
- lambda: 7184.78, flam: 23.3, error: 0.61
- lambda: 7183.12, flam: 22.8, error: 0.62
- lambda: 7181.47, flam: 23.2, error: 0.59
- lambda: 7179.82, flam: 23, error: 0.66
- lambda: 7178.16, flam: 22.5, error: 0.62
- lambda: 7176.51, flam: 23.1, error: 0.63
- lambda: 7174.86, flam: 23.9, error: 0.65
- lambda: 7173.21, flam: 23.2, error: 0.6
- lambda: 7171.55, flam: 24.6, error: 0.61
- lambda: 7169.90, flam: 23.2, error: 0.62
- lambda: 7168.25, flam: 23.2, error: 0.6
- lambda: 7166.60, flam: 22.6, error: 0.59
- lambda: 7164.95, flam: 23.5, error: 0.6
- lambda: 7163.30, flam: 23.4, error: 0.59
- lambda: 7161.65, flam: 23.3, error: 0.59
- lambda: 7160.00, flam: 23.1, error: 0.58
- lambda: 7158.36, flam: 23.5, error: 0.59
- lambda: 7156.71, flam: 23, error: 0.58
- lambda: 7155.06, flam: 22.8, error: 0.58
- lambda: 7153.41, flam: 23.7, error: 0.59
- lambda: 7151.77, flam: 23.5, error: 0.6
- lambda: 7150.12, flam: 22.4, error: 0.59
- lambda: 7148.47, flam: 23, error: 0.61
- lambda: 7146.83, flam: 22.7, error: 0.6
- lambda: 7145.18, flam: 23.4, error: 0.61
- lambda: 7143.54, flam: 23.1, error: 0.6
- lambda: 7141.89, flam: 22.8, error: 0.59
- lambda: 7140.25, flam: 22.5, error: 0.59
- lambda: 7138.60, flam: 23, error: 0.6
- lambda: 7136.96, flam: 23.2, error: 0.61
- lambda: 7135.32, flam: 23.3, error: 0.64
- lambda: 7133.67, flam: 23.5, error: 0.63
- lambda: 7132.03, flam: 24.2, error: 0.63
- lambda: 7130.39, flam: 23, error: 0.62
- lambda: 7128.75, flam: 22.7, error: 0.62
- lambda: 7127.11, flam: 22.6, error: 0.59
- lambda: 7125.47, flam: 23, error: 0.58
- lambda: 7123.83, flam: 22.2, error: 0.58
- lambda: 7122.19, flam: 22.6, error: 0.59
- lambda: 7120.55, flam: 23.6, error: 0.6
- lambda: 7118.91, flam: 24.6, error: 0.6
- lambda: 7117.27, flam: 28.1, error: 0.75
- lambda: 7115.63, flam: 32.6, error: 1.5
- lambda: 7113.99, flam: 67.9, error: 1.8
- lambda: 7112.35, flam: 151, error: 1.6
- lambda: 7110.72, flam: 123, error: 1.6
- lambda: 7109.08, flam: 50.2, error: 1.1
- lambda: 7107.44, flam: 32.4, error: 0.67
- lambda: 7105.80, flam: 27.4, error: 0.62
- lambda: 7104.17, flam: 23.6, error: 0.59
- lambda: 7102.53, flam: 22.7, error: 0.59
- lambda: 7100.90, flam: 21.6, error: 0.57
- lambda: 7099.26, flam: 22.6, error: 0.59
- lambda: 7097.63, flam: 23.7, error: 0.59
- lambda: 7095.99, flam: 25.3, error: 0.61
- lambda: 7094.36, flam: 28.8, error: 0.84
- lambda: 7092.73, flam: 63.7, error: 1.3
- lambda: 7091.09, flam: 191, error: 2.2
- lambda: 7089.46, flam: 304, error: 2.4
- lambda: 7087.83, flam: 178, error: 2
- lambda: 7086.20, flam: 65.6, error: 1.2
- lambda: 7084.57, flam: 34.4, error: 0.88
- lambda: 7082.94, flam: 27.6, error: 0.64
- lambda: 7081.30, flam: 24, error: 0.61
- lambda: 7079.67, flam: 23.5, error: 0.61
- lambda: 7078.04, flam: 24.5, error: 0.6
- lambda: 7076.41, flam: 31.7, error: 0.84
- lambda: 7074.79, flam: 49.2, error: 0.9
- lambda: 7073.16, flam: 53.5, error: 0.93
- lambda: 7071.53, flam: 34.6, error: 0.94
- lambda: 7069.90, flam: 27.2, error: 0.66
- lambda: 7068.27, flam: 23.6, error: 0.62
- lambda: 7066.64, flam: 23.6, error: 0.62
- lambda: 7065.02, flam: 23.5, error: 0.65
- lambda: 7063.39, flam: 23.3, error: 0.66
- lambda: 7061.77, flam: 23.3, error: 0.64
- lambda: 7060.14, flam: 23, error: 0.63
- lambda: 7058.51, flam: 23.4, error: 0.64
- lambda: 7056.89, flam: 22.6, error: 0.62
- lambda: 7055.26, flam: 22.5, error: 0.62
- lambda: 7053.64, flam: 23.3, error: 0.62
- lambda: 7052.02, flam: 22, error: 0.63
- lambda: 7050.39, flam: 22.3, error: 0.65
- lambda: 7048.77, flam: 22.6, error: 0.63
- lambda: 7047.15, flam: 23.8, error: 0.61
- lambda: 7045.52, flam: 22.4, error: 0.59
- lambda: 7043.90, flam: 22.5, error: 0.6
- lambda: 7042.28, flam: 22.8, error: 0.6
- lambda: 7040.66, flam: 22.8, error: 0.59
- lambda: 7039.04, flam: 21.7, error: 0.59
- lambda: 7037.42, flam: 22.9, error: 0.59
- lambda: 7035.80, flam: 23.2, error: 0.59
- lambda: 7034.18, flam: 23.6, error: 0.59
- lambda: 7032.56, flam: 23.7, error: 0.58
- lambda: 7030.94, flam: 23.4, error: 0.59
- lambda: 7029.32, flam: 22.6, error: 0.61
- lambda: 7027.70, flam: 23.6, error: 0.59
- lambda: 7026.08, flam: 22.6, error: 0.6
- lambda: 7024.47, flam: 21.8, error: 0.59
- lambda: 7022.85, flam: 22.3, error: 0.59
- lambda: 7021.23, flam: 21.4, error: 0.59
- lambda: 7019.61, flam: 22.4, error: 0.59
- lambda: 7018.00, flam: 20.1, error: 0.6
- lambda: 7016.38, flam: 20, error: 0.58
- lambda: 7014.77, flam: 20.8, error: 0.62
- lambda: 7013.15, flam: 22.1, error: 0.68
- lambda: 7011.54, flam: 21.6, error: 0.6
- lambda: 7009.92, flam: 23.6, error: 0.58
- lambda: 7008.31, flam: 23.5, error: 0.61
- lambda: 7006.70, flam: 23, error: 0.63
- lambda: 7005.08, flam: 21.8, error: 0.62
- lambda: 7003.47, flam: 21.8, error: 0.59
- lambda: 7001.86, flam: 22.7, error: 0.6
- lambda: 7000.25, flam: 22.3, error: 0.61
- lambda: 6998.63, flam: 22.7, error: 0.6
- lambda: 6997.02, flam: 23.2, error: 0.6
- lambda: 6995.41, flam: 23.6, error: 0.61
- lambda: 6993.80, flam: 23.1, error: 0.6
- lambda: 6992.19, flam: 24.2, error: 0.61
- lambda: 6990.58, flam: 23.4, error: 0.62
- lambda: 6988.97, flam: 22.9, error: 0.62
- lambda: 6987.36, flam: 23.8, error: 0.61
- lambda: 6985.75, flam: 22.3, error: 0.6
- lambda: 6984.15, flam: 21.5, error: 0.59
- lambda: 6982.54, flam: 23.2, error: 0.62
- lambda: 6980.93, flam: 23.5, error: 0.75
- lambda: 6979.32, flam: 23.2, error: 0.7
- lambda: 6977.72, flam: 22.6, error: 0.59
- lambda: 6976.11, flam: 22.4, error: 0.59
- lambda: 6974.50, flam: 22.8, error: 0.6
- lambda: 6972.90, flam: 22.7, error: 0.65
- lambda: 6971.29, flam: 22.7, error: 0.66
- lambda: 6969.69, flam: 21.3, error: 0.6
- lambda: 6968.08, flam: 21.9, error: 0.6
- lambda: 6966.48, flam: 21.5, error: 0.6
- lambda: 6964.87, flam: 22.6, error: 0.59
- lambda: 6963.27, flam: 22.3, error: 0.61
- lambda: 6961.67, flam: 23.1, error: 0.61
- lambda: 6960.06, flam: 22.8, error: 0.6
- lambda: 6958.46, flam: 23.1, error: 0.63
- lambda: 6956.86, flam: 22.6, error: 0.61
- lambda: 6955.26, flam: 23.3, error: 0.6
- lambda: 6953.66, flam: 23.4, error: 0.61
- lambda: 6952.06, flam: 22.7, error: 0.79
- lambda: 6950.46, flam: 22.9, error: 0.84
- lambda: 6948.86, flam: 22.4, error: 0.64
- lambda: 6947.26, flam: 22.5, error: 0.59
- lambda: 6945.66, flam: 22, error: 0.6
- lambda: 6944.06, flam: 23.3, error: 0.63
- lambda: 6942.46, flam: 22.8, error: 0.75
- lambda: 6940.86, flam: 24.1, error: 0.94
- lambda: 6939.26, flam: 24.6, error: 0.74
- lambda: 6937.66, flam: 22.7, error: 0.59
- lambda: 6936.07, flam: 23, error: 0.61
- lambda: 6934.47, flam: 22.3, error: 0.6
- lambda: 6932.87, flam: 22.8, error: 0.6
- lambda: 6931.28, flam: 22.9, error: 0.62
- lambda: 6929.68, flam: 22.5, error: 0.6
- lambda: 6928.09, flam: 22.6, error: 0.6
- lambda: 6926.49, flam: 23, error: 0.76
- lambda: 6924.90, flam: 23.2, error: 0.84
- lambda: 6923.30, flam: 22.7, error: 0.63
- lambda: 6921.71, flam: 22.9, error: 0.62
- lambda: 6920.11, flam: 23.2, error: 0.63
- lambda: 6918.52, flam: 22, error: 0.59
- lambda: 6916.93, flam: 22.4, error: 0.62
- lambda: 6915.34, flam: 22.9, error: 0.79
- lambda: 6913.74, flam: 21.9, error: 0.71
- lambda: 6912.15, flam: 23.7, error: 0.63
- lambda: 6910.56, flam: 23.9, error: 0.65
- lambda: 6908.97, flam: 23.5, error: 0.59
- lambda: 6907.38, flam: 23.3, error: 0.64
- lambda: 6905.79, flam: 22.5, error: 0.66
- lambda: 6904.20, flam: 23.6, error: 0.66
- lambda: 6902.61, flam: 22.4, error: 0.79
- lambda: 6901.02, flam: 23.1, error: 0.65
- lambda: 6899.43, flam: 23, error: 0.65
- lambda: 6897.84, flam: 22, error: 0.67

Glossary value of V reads 1.2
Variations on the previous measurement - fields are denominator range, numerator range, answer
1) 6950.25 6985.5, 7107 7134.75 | 1.94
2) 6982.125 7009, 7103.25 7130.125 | 1.95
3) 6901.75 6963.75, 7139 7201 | 1.08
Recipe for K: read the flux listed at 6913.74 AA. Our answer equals 21.9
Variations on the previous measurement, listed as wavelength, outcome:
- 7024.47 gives 21.8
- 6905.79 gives 22.5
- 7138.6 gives 23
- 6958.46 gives 23.1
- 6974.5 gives 22.8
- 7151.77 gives 23.5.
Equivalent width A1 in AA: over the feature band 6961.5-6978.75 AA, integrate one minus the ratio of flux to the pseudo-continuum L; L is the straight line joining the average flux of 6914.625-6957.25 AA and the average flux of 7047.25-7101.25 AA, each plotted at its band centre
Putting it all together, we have 3.9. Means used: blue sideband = 22.9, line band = 22.3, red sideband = 47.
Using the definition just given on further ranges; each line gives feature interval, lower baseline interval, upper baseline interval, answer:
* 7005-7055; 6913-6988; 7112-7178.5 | 4.0 AA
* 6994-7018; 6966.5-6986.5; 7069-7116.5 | 7.4 AA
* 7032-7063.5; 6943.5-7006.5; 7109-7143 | 7.4 AA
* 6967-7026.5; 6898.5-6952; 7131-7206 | 1.4 AA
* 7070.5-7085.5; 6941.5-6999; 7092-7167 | -2.8 AA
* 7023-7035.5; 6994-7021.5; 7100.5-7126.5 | 1.7 AA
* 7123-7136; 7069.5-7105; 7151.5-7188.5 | 5.7 AA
